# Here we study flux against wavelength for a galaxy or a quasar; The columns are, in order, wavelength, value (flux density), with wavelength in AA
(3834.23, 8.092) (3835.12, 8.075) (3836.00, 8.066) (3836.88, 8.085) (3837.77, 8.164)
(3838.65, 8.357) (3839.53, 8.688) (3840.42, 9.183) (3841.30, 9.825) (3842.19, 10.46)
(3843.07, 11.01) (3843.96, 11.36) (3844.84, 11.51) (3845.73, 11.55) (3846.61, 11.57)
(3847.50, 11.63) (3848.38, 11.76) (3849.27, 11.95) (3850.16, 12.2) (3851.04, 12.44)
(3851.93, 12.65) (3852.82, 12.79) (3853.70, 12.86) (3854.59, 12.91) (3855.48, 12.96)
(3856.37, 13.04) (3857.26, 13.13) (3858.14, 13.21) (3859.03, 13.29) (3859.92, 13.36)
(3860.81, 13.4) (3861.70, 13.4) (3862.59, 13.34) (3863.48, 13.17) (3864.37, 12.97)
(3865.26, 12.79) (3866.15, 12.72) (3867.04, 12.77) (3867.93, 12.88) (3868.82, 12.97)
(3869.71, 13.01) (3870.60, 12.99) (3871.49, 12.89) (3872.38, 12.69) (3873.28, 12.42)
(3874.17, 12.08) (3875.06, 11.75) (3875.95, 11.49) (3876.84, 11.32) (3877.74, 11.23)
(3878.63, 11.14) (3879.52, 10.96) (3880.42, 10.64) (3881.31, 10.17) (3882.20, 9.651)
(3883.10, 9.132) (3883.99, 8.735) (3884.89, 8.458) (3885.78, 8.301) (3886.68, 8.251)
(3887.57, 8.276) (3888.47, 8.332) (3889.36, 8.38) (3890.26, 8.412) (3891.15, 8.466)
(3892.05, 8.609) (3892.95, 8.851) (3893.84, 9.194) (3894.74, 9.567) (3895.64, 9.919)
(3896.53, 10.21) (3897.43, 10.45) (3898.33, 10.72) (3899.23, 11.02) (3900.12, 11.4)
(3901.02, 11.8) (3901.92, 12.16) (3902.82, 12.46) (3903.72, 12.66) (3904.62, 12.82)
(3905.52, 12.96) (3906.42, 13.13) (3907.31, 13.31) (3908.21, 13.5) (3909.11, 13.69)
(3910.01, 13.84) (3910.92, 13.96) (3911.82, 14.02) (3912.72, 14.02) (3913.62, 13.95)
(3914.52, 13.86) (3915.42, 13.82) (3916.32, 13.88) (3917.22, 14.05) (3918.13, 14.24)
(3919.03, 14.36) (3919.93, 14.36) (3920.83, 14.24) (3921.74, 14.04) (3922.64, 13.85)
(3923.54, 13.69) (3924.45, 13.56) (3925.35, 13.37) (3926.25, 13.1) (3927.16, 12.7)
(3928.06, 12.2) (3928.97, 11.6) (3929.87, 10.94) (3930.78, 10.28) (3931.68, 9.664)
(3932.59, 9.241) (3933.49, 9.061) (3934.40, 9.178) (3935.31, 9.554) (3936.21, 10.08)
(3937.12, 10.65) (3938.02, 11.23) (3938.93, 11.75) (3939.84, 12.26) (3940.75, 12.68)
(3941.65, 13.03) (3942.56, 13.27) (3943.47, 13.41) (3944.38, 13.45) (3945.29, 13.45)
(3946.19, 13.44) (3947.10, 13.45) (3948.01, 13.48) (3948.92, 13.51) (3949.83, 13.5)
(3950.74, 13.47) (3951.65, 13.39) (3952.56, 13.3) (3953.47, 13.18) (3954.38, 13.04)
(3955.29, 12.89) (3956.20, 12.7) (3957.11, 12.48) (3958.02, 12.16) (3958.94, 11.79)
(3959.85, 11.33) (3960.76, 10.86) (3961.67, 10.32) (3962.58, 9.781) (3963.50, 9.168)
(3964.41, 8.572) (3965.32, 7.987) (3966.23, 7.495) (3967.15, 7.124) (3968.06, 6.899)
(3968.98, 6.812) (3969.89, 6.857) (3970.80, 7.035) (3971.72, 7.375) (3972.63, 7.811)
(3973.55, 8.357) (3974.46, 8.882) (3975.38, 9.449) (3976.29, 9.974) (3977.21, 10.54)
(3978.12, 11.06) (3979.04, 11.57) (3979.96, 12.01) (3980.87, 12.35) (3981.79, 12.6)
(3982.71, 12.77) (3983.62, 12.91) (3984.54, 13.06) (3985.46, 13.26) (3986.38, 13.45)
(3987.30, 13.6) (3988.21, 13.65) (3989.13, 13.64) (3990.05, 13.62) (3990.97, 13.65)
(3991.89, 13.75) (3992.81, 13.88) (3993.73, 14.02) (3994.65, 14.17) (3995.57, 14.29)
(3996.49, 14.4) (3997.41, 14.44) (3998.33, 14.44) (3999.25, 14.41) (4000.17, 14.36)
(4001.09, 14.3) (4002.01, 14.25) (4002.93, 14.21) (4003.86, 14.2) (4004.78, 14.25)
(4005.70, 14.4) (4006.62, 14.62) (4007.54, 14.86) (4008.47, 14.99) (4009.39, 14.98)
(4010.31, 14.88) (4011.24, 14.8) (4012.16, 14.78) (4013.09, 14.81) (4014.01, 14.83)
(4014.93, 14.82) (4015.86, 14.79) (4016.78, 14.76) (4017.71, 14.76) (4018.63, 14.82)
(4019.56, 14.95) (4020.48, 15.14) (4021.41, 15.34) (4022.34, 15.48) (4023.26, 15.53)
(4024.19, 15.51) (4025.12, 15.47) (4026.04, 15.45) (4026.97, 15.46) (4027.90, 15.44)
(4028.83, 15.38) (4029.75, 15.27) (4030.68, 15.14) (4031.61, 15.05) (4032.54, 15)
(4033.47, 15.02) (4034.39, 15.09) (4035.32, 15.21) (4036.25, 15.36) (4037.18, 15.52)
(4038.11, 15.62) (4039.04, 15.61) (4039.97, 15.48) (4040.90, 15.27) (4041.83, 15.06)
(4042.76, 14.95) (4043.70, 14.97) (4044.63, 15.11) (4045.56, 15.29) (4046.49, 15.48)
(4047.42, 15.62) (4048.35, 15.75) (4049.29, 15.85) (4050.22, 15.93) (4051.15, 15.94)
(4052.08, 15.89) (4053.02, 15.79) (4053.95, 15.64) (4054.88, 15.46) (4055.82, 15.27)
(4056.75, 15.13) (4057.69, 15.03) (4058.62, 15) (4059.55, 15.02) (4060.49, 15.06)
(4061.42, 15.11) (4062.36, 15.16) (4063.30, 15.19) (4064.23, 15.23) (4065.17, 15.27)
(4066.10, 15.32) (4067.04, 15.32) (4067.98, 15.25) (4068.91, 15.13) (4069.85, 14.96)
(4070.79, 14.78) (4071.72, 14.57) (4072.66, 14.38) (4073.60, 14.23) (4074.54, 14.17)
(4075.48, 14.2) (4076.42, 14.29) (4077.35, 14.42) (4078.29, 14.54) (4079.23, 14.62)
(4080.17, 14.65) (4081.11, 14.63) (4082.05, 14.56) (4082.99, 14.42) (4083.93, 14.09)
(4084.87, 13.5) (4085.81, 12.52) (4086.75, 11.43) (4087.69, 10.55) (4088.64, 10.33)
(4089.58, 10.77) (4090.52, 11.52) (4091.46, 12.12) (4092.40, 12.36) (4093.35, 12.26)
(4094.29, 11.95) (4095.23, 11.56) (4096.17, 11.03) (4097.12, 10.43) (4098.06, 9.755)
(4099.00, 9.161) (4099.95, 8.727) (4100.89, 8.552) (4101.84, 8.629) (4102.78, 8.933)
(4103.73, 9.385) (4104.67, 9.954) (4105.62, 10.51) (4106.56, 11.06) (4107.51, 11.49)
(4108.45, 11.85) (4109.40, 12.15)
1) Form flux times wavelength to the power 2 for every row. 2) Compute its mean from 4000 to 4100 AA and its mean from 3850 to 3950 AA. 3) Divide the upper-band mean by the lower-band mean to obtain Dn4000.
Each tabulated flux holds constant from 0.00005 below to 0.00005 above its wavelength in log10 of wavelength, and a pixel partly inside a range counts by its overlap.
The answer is 1.3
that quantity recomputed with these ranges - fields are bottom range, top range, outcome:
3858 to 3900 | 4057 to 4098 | 1.38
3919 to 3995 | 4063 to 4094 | 1.26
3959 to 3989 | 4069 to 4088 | 1.44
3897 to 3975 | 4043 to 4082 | 1.36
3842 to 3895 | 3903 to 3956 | 1.16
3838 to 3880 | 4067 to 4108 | 1.15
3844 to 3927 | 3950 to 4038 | 1.15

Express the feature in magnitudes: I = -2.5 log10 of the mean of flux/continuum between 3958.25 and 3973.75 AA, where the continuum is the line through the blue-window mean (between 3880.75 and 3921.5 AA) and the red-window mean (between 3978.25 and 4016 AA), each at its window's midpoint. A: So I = 0.46 mag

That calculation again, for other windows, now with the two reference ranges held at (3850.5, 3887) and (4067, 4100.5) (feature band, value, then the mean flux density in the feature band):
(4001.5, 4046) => -0.19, 15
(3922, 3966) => 0.04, 11.9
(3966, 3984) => 0.29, 9.51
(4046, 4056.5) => -0.22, 15.7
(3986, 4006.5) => -0.13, 14.1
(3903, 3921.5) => -0.13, 13.7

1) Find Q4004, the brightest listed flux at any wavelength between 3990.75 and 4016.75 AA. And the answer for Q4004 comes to 14.99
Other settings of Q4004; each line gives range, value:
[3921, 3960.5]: 14.04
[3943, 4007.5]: 14.62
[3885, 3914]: 14.02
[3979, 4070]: 15.94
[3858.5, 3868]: 13.4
